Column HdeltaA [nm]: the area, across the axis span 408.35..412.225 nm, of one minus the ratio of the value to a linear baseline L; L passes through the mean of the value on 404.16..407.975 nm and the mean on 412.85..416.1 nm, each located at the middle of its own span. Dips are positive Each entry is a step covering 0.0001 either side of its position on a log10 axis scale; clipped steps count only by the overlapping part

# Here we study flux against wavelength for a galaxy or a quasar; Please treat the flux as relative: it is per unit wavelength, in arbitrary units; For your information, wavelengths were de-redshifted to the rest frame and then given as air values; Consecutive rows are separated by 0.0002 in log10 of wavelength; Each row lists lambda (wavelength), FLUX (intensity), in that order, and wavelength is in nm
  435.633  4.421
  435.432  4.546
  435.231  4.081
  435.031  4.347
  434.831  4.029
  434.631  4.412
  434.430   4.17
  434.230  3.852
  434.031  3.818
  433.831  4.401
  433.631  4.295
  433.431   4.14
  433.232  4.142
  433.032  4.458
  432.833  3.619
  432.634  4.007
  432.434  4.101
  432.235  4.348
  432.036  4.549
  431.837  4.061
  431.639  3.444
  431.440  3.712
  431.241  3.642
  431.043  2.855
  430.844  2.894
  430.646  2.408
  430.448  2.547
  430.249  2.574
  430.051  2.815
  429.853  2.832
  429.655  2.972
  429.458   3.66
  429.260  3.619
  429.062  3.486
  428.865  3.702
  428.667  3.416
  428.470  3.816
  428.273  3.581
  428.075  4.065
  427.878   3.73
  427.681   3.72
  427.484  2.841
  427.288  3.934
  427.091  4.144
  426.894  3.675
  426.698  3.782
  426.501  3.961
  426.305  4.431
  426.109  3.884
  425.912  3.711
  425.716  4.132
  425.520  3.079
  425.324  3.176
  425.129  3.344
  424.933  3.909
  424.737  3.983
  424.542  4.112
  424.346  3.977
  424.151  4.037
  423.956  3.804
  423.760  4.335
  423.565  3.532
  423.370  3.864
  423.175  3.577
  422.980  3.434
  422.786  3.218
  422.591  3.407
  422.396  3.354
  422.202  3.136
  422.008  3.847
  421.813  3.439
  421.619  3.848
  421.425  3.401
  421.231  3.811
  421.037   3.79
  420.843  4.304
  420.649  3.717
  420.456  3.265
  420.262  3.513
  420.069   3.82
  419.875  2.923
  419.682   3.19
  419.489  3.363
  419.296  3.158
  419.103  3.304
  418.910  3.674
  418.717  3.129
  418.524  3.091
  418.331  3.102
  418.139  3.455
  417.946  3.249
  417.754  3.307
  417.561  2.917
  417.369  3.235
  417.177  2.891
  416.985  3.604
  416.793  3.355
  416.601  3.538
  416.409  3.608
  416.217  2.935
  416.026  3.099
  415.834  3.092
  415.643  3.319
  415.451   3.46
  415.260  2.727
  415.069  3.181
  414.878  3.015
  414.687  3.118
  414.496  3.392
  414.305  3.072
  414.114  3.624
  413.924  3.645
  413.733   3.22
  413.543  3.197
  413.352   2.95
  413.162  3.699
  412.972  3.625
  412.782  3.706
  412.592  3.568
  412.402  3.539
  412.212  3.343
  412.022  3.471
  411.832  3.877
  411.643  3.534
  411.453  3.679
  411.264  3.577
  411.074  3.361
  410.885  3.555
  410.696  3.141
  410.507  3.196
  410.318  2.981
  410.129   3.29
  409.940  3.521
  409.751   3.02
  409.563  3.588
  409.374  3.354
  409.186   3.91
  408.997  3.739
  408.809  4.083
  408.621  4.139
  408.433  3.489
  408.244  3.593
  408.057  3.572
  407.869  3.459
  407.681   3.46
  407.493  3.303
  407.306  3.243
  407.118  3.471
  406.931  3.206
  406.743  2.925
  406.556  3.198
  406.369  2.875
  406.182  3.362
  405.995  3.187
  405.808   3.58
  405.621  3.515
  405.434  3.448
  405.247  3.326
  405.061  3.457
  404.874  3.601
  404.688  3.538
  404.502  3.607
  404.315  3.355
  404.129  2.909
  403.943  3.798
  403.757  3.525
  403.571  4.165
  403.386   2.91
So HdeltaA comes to -0.25 nm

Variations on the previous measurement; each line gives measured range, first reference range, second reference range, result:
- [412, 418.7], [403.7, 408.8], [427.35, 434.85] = 0.41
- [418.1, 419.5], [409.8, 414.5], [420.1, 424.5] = 0.12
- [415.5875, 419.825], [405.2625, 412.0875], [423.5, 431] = 0.30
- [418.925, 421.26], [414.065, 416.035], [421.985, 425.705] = -0.04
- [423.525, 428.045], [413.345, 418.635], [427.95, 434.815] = -0.38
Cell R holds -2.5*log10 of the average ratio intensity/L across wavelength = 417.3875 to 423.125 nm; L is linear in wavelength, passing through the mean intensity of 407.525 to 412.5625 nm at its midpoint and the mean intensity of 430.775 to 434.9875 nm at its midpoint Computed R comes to 0.09 mag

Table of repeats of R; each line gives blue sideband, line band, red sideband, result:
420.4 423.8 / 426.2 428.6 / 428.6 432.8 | -0.09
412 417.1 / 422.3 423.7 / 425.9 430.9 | -0.03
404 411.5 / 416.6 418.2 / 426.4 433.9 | 0.08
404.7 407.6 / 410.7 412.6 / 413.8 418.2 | -0.08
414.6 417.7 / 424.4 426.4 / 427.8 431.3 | -0.17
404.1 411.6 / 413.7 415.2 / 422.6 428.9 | 0.09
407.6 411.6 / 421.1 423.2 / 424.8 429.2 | 0.05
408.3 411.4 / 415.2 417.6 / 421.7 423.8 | 0.09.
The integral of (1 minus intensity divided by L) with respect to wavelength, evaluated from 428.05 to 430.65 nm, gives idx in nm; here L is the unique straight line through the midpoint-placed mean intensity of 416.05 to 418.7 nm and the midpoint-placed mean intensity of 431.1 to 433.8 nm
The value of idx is 0.41 nm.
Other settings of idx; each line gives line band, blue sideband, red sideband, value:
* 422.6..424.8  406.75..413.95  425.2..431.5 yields -0.21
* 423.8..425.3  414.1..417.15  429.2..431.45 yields -0.37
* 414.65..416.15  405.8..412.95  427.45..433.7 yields 0.16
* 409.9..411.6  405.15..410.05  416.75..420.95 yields 0.02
